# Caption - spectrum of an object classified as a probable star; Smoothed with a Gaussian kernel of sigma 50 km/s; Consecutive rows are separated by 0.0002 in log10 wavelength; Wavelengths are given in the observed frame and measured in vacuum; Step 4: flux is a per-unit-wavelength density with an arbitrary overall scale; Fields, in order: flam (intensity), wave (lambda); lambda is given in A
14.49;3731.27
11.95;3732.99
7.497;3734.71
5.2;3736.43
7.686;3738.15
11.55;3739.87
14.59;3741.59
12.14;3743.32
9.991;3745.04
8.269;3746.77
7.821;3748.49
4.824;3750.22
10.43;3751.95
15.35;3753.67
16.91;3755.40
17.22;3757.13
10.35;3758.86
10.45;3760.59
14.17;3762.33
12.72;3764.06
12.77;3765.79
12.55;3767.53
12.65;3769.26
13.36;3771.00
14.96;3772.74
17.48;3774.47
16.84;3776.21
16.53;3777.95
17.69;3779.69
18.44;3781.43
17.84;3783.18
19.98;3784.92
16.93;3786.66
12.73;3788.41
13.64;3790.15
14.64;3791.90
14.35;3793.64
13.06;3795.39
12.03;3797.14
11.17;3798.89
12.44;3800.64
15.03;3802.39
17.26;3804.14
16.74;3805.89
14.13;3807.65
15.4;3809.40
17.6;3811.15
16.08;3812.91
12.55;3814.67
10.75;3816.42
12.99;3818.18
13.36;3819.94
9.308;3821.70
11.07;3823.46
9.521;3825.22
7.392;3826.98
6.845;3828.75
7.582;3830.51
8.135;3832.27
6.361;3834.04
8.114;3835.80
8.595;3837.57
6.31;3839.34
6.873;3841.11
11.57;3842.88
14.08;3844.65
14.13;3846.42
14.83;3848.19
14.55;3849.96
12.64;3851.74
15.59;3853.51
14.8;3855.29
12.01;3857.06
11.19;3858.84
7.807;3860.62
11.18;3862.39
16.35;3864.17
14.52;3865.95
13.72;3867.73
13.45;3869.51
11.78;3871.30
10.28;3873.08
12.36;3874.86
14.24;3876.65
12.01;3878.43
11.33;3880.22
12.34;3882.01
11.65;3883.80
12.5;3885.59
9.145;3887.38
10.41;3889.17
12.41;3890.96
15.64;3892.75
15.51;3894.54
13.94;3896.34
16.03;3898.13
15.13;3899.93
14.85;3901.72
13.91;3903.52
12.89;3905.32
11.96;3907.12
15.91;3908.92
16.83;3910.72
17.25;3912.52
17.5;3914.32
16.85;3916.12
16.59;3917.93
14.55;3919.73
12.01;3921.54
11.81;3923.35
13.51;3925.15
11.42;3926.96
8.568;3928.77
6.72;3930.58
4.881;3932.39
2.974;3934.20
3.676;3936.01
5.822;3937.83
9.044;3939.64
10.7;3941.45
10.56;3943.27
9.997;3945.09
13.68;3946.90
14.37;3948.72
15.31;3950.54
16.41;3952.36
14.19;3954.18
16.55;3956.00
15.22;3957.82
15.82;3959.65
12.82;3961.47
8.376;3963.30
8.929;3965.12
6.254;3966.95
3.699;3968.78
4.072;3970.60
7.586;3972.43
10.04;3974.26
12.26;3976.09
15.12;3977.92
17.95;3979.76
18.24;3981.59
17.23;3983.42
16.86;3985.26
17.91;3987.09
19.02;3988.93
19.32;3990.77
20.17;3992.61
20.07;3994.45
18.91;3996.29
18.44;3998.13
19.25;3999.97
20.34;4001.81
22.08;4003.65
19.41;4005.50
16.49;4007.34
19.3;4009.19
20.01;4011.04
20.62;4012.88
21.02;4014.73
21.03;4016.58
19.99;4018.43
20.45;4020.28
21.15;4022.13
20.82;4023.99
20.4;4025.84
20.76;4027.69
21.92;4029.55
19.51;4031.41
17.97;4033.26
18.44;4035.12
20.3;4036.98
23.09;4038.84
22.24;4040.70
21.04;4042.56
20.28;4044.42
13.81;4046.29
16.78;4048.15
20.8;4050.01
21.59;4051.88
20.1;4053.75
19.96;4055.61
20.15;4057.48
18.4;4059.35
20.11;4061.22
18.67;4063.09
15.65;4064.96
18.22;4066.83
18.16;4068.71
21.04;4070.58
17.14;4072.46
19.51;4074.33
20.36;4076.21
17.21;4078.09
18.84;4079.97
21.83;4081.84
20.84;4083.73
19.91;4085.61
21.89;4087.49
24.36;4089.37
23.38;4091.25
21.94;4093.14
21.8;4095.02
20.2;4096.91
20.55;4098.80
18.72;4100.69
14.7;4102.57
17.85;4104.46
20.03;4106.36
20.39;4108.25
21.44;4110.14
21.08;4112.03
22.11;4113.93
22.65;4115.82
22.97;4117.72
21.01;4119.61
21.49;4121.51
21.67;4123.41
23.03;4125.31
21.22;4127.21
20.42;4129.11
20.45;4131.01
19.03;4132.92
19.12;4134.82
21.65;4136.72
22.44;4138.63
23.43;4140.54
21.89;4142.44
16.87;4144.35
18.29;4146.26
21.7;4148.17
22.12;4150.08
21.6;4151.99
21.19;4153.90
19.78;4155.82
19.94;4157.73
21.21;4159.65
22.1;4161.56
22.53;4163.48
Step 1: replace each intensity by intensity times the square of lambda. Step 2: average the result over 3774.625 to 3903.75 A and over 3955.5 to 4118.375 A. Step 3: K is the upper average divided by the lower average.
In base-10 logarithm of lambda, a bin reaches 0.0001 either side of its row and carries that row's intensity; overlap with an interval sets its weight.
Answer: 1.58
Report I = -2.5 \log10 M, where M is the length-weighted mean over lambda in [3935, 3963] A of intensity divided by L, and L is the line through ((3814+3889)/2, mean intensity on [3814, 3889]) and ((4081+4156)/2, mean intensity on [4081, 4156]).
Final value 0.22 mag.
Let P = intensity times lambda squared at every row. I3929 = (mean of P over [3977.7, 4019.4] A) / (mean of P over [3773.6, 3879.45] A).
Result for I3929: 1.62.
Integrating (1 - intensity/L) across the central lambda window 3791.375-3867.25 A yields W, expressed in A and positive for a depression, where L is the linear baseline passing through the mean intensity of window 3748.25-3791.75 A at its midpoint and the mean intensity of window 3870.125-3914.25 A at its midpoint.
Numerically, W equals 9.7 A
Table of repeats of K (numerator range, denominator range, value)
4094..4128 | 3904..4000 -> 1.71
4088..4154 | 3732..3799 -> 1.91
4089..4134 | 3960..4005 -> 1.50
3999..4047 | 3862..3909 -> 1.64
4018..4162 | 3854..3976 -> 1.85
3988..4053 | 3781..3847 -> 1.78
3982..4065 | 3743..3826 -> 1.62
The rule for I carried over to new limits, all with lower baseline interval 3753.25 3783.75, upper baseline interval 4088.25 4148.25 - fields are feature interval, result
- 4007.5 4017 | -0.06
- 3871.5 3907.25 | 0.29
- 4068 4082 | 0.05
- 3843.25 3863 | 0.25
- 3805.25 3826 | 0.18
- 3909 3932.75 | 0.30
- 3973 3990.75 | 0.16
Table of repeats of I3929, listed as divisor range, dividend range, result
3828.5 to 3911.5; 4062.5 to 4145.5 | 1.87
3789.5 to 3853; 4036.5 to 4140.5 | 1.94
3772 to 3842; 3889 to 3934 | 1.09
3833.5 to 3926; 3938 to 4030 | 1.30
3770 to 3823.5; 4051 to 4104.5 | 1.55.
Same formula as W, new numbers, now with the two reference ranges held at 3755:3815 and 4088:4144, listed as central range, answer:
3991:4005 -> -0.8 A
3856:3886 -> 7.6 A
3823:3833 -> 4.7 A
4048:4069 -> 0.8 A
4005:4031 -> -1.4 A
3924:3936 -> 6.7 A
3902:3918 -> 1.6 A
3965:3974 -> 6.0 A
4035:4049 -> 0.0 A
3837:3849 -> 3.7 A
